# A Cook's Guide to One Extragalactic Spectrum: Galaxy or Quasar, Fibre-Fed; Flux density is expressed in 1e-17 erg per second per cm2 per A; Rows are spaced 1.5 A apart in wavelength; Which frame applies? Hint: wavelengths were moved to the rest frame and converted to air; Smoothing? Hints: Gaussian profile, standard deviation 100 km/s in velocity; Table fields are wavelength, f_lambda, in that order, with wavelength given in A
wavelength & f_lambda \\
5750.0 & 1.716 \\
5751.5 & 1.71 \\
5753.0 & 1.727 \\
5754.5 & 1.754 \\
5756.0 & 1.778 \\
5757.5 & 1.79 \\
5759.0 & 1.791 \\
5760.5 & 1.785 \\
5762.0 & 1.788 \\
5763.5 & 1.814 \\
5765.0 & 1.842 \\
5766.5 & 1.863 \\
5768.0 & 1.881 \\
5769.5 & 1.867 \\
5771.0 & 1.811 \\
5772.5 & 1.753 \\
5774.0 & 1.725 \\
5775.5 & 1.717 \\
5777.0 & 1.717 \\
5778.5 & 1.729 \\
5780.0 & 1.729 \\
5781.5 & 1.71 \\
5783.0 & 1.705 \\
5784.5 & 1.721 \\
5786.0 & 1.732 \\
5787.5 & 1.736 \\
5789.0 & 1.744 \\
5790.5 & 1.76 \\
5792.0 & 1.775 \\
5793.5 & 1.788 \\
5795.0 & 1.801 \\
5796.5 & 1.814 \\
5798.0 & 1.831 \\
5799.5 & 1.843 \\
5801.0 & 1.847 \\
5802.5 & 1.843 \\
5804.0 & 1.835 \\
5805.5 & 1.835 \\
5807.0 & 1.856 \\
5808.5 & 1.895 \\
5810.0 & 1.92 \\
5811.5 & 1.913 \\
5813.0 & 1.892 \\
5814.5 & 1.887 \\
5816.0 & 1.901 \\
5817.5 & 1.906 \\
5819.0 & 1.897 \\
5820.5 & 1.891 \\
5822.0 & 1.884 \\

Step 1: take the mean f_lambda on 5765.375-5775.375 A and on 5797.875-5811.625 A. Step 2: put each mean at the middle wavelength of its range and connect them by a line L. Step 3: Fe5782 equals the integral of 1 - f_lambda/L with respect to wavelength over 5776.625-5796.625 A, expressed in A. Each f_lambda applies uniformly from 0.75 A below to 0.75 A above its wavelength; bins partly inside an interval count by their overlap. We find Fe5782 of 1.0 A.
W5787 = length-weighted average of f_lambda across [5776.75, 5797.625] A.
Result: 1.75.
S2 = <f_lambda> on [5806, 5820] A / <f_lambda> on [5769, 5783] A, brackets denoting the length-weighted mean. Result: 1.09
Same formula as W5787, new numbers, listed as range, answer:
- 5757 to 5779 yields 1.79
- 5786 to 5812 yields 1.82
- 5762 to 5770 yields 1.85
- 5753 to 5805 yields 1.78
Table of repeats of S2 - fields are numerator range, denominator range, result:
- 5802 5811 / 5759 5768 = 1.02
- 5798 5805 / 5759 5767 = 1.01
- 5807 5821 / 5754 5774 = 1.05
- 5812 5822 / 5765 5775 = 1.04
